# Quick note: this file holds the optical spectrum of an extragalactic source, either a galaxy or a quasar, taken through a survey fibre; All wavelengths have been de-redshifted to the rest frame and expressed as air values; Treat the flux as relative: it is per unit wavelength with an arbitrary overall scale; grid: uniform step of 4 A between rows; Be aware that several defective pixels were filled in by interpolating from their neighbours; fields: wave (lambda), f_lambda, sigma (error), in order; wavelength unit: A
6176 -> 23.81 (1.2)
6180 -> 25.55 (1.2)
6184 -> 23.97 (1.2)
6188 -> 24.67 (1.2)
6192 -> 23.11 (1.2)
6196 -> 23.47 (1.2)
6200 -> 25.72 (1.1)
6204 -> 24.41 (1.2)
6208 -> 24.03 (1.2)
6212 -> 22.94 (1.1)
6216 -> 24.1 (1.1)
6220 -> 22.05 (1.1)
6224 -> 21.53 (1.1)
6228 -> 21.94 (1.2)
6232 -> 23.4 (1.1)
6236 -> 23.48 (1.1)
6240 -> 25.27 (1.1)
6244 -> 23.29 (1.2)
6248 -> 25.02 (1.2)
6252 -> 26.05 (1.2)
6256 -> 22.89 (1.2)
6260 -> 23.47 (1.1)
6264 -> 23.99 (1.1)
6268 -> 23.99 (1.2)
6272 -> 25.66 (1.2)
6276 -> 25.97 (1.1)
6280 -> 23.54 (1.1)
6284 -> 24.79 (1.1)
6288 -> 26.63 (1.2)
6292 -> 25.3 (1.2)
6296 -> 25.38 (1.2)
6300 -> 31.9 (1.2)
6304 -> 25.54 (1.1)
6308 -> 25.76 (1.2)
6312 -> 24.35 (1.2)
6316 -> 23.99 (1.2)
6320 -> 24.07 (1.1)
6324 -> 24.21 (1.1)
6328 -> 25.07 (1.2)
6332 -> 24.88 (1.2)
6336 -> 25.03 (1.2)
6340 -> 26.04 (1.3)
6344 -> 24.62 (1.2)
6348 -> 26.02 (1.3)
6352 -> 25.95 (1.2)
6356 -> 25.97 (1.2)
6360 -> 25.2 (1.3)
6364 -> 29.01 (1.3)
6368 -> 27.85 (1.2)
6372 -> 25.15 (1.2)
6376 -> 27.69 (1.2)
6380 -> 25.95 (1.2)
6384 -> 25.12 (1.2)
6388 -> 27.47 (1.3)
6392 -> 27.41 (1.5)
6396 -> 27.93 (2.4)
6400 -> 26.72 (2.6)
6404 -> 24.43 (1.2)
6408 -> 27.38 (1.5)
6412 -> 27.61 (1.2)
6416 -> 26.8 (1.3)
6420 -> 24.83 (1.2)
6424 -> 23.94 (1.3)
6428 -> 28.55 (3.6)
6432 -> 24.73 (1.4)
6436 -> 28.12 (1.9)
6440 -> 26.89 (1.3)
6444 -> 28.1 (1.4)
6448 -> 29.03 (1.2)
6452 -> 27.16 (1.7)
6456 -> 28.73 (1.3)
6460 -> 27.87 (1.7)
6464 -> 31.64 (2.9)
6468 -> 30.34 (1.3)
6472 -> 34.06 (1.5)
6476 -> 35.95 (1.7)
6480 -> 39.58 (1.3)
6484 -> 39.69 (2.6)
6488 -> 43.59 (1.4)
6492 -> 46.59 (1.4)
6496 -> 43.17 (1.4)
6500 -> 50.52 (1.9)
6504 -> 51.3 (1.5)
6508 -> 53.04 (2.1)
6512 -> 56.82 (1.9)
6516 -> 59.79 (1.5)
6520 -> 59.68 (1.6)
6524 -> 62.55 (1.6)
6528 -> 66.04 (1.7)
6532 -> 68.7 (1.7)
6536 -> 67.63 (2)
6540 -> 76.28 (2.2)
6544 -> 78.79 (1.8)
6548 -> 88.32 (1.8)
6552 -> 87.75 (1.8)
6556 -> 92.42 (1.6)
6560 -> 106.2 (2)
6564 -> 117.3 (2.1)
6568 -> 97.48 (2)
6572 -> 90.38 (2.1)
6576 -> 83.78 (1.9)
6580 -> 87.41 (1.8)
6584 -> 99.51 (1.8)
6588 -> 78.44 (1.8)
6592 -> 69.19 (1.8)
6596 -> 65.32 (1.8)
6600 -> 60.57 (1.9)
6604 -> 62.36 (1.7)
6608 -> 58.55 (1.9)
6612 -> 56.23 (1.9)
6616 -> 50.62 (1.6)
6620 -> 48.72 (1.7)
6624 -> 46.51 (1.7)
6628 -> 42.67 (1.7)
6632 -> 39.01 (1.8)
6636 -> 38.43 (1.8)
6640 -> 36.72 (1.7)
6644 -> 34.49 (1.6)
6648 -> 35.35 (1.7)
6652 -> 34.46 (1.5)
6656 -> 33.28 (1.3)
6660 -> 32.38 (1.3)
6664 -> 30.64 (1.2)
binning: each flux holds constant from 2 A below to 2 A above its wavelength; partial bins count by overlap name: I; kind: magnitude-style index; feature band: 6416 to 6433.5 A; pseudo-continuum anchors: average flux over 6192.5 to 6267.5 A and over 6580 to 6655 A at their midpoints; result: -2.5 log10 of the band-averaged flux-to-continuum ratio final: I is 0.45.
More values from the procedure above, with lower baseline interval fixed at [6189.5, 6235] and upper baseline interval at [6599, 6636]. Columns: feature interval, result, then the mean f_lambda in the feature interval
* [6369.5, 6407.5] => 0.310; 26.5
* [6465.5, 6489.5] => 0.121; 37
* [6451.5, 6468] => 0.345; 29.2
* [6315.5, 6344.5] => 0.254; 24.8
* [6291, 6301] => 0.066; 27.3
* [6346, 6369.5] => 0.239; 26.6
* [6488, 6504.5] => -0.109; 47.1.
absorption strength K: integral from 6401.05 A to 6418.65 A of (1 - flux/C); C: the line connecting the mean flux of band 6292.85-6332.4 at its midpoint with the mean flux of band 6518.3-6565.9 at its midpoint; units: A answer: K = 8.09 A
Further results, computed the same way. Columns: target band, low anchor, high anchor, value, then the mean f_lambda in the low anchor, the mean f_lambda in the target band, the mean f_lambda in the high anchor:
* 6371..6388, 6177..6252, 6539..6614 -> 8.15 A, 23.8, 26.2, 82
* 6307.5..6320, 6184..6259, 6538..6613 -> 4.65 A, 23.7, 24.5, 82.3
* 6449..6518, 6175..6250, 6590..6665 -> -4.07 A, 23.8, 41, 46.3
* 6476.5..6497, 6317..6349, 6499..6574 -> 6.89 A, 24.9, 42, 75.6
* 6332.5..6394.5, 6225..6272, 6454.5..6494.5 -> 7.78 A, 23.9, 26.3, 36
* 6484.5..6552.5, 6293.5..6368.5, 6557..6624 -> 1.71 A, 25.8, 61.3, 76.3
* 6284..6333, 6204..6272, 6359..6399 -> -0.56 A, 23.7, 25.6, 26.9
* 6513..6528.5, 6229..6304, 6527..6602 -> 2.82 A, 25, 61.3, 83.5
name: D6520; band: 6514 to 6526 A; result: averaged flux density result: 60.7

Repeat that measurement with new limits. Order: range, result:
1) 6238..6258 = 24.5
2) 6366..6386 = 26.4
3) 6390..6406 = 26.6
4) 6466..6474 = 32.2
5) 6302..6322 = 24.7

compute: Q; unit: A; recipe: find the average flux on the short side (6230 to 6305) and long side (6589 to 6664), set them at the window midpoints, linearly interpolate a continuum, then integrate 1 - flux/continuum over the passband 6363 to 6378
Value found 1.90 A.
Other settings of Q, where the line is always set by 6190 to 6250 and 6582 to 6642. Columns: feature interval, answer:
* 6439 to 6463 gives 8.35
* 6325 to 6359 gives 8.54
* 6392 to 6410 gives 5.65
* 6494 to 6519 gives -2.49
